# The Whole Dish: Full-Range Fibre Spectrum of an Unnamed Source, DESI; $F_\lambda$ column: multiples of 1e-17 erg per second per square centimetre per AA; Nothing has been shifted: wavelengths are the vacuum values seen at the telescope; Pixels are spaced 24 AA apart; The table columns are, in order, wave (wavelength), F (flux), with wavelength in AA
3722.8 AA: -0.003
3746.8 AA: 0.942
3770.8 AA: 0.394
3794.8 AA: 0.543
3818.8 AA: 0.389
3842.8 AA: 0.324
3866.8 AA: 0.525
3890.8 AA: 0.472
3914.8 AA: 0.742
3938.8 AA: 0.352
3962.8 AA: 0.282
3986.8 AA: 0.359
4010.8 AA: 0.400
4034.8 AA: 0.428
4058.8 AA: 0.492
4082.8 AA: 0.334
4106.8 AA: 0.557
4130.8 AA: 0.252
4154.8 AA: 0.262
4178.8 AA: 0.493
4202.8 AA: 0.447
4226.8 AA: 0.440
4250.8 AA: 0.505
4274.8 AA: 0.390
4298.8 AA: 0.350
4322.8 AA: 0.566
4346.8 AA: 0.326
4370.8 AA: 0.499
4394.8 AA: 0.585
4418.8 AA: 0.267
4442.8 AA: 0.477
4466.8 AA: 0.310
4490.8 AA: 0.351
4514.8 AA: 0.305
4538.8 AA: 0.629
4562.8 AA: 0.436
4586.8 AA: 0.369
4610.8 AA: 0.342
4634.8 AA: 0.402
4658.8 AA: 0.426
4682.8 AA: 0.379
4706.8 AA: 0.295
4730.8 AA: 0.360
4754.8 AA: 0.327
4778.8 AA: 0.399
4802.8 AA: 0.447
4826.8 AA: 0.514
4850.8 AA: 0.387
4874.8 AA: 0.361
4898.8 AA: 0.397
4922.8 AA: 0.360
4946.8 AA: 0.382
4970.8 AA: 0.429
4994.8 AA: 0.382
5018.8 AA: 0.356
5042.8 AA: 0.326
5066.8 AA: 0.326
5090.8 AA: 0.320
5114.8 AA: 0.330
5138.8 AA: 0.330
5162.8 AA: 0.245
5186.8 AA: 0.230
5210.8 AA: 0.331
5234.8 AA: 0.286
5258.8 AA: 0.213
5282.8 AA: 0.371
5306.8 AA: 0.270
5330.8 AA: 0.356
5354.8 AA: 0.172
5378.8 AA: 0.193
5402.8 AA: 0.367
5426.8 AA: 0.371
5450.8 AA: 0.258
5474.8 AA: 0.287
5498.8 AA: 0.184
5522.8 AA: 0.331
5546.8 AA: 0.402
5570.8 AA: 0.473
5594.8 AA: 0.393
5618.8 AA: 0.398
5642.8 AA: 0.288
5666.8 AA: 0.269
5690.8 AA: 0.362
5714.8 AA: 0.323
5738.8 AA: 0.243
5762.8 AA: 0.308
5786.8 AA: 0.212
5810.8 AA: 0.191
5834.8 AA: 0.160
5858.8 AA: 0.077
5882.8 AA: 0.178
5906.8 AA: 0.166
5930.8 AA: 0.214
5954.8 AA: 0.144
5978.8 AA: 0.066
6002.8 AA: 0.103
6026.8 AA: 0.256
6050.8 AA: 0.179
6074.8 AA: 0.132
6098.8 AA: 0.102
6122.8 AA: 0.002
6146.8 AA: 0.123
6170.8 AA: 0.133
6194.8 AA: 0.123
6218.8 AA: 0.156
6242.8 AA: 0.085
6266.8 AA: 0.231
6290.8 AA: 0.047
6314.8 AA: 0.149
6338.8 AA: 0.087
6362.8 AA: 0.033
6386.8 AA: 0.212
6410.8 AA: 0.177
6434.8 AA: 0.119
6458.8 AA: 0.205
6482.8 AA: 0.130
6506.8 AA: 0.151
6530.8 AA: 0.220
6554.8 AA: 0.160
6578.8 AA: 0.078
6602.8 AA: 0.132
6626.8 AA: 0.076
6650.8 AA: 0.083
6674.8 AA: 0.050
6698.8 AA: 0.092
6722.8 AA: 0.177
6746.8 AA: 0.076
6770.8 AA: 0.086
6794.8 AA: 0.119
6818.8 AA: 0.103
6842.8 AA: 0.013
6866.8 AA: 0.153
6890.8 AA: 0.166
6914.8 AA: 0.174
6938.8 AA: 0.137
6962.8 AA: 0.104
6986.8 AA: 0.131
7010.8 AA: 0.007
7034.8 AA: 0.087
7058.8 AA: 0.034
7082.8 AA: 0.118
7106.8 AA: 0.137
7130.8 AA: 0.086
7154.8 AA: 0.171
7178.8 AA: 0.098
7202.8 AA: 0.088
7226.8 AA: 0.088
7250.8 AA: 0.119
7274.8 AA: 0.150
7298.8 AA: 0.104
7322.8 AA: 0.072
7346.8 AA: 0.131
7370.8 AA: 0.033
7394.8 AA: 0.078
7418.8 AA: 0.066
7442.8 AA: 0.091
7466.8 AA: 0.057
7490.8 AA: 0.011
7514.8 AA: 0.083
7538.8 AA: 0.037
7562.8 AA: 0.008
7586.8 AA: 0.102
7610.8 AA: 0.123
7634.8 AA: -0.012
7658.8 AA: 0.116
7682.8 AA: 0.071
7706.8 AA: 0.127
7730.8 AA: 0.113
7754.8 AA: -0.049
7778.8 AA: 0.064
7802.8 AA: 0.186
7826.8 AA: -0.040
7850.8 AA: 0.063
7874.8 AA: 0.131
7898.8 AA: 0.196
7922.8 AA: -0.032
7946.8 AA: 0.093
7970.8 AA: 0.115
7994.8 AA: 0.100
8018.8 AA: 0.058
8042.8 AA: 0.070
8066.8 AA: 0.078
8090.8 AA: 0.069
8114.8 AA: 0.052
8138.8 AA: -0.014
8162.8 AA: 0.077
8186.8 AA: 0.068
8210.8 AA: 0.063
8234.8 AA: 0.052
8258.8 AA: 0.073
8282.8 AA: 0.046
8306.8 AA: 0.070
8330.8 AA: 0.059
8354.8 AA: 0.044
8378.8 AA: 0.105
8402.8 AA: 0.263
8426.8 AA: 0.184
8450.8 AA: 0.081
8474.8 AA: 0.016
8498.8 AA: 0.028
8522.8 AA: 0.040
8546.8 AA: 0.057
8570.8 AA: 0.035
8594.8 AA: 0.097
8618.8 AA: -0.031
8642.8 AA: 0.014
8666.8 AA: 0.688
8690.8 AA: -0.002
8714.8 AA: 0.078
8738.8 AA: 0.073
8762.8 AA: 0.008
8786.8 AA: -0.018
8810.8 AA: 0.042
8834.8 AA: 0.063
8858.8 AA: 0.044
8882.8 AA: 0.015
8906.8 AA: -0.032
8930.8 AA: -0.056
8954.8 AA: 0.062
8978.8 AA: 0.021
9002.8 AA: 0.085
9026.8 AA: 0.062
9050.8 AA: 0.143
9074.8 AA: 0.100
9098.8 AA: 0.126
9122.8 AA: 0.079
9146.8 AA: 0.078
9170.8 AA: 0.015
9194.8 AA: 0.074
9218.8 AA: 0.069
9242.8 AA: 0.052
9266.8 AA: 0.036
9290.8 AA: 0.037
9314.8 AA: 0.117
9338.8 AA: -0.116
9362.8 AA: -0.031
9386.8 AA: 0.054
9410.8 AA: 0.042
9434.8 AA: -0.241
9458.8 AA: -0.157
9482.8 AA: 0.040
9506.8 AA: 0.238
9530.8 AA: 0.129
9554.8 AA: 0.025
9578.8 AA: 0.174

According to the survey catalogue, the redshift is 1.26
